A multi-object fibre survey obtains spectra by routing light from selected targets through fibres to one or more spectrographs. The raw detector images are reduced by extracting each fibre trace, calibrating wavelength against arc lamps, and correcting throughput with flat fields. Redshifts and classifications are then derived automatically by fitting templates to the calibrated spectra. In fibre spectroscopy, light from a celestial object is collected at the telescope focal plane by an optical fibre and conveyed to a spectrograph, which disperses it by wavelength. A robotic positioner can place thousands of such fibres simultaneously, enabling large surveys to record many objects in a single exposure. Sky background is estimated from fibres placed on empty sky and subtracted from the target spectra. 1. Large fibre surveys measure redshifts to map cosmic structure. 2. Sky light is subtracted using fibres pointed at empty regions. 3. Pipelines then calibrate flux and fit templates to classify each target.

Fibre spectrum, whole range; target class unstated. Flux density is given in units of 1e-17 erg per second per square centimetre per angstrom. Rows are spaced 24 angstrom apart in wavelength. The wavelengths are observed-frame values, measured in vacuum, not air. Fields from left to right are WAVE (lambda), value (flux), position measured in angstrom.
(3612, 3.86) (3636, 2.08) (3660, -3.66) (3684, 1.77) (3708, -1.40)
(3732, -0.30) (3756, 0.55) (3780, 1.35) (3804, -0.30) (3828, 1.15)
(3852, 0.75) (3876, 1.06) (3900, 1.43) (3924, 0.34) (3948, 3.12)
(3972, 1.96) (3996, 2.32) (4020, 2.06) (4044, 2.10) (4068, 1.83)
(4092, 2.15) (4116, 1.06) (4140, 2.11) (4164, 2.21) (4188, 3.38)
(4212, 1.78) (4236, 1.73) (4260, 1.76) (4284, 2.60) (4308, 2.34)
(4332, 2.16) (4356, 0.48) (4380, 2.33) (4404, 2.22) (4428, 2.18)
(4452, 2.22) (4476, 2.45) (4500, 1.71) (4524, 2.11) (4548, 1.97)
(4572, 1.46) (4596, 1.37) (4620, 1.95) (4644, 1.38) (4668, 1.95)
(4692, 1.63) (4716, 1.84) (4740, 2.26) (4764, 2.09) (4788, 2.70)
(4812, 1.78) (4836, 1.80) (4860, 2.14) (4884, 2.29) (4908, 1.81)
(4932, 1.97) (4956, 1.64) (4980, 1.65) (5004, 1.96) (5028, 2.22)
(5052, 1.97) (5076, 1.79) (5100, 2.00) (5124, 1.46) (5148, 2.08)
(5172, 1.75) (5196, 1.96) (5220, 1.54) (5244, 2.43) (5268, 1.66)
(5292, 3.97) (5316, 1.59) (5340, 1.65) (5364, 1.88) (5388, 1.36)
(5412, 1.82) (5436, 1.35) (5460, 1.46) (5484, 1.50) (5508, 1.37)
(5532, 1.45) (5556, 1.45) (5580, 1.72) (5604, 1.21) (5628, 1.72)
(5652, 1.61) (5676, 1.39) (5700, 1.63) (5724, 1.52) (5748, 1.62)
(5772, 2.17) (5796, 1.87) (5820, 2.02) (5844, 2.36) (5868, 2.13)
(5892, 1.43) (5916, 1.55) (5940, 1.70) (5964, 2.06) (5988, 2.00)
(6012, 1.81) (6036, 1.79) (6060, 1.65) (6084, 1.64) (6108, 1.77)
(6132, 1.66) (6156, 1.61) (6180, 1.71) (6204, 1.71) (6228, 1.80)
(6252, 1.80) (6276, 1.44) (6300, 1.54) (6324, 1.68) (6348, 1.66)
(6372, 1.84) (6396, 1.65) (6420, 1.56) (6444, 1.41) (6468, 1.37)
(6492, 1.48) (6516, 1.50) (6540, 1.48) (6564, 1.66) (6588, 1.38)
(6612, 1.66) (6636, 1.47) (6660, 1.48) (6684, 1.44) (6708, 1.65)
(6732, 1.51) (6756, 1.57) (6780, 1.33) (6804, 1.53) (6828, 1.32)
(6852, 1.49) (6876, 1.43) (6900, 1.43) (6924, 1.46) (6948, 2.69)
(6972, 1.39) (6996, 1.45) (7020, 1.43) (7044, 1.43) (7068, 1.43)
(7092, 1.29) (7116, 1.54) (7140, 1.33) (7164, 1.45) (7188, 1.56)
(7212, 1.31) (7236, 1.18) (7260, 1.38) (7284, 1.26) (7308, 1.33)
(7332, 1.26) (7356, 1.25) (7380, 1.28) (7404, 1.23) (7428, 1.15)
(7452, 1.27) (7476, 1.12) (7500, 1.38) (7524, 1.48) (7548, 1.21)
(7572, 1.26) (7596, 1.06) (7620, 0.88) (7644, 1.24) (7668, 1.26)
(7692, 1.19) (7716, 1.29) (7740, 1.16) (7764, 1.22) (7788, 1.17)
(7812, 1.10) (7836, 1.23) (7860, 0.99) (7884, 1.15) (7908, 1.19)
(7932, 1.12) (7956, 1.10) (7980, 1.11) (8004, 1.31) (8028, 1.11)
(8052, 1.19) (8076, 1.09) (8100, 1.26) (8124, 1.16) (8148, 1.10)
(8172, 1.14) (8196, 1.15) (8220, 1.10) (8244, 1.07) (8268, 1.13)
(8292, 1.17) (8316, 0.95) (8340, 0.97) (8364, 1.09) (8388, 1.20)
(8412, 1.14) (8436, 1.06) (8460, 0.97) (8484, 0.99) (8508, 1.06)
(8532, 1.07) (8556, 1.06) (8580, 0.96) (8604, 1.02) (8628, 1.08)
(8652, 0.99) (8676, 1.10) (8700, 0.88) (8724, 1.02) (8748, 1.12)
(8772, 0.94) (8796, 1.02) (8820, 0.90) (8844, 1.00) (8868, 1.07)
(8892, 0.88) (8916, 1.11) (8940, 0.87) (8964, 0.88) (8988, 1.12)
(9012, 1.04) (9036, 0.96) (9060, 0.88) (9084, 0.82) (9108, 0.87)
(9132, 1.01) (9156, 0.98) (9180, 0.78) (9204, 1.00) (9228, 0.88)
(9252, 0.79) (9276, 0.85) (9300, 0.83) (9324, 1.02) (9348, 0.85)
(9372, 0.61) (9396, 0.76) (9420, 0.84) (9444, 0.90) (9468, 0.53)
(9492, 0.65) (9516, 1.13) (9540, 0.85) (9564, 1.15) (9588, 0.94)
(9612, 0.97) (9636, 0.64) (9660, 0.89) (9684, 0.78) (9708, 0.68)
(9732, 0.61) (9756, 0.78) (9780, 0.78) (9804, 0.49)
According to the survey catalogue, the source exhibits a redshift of 0.059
